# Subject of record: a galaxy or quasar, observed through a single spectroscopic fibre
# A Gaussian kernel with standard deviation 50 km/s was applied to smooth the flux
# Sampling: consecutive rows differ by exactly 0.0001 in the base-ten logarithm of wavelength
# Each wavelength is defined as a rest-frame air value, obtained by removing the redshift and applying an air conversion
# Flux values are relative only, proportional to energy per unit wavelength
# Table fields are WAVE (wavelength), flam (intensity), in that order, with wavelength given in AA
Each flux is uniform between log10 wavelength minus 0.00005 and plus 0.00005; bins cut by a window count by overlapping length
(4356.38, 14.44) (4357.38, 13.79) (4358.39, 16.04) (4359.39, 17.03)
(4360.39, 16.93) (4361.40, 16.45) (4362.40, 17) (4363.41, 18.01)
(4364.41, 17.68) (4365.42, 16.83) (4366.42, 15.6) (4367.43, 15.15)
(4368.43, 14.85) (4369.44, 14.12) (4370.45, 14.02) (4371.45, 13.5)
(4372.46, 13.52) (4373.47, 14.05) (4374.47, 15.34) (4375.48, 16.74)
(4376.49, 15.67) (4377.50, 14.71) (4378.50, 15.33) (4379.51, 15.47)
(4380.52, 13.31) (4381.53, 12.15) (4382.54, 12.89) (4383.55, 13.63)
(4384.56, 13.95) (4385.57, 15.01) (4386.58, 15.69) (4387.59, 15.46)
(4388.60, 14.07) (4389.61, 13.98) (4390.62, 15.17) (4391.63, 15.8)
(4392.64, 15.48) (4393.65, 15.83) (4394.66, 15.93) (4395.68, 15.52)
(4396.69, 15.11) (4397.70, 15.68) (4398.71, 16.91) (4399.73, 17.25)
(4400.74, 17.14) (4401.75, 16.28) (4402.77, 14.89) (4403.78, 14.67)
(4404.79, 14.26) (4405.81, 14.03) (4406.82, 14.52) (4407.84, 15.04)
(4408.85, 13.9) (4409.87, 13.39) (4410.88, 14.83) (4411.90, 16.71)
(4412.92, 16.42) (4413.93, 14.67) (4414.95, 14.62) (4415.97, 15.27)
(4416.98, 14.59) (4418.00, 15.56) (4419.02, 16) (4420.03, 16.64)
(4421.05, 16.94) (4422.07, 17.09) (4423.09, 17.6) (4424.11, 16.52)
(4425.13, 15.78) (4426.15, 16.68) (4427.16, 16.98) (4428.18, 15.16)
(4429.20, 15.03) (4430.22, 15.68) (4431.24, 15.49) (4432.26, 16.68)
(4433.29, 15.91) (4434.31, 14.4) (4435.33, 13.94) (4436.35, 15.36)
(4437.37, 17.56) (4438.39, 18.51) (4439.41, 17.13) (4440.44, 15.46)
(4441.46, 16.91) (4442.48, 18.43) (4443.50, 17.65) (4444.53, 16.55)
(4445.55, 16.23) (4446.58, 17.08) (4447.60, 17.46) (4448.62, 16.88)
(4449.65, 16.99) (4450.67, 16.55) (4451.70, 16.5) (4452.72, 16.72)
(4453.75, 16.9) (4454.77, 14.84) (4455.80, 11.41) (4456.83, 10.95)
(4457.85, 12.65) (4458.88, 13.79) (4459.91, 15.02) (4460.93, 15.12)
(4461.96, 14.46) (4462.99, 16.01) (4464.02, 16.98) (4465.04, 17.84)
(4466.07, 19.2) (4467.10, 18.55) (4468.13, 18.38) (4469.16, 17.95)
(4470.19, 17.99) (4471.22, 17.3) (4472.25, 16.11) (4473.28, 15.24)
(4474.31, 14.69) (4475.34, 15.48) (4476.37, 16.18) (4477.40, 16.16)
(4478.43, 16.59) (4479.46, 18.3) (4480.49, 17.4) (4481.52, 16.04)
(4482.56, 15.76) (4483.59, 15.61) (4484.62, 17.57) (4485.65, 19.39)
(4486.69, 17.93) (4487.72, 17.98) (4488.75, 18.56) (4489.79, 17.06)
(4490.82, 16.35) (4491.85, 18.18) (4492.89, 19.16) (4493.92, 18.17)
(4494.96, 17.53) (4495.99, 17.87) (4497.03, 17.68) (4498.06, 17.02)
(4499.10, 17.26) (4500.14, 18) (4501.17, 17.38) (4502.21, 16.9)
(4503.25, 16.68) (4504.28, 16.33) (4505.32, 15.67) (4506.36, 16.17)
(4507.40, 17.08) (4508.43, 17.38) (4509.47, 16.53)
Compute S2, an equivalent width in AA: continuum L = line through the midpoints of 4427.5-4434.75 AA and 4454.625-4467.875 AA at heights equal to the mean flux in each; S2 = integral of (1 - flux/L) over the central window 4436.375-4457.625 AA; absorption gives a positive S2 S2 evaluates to -1.3 AA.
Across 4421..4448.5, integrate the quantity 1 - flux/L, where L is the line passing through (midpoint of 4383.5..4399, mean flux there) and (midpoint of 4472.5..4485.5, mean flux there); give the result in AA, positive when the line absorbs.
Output -1.2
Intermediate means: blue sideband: 15.2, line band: 16.5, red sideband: 16.3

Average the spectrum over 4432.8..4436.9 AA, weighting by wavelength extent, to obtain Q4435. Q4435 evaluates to 14.9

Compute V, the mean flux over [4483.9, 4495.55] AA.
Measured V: 18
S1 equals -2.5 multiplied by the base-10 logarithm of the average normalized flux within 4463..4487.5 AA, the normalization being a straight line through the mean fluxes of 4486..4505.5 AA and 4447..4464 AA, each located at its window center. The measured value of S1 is -0.05 mag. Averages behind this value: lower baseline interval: 15.2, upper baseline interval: 17.5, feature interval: 17.1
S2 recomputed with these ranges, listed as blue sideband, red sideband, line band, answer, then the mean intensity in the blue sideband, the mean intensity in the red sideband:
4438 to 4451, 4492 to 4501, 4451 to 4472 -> 1.7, 17.1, 17.8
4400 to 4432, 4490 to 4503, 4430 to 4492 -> 1.1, 15.6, 17.6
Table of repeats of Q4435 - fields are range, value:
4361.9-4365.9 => 17.4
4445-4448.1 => 16.9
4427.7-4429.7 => 15.1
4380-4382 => 12.7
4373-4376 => 15.4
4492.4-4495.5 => 18.3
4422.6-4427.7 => 16.7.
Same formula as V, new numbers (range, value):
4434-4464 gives 15.8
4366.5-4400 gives 14.9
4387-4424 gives 15.5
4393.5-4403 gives 16.1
